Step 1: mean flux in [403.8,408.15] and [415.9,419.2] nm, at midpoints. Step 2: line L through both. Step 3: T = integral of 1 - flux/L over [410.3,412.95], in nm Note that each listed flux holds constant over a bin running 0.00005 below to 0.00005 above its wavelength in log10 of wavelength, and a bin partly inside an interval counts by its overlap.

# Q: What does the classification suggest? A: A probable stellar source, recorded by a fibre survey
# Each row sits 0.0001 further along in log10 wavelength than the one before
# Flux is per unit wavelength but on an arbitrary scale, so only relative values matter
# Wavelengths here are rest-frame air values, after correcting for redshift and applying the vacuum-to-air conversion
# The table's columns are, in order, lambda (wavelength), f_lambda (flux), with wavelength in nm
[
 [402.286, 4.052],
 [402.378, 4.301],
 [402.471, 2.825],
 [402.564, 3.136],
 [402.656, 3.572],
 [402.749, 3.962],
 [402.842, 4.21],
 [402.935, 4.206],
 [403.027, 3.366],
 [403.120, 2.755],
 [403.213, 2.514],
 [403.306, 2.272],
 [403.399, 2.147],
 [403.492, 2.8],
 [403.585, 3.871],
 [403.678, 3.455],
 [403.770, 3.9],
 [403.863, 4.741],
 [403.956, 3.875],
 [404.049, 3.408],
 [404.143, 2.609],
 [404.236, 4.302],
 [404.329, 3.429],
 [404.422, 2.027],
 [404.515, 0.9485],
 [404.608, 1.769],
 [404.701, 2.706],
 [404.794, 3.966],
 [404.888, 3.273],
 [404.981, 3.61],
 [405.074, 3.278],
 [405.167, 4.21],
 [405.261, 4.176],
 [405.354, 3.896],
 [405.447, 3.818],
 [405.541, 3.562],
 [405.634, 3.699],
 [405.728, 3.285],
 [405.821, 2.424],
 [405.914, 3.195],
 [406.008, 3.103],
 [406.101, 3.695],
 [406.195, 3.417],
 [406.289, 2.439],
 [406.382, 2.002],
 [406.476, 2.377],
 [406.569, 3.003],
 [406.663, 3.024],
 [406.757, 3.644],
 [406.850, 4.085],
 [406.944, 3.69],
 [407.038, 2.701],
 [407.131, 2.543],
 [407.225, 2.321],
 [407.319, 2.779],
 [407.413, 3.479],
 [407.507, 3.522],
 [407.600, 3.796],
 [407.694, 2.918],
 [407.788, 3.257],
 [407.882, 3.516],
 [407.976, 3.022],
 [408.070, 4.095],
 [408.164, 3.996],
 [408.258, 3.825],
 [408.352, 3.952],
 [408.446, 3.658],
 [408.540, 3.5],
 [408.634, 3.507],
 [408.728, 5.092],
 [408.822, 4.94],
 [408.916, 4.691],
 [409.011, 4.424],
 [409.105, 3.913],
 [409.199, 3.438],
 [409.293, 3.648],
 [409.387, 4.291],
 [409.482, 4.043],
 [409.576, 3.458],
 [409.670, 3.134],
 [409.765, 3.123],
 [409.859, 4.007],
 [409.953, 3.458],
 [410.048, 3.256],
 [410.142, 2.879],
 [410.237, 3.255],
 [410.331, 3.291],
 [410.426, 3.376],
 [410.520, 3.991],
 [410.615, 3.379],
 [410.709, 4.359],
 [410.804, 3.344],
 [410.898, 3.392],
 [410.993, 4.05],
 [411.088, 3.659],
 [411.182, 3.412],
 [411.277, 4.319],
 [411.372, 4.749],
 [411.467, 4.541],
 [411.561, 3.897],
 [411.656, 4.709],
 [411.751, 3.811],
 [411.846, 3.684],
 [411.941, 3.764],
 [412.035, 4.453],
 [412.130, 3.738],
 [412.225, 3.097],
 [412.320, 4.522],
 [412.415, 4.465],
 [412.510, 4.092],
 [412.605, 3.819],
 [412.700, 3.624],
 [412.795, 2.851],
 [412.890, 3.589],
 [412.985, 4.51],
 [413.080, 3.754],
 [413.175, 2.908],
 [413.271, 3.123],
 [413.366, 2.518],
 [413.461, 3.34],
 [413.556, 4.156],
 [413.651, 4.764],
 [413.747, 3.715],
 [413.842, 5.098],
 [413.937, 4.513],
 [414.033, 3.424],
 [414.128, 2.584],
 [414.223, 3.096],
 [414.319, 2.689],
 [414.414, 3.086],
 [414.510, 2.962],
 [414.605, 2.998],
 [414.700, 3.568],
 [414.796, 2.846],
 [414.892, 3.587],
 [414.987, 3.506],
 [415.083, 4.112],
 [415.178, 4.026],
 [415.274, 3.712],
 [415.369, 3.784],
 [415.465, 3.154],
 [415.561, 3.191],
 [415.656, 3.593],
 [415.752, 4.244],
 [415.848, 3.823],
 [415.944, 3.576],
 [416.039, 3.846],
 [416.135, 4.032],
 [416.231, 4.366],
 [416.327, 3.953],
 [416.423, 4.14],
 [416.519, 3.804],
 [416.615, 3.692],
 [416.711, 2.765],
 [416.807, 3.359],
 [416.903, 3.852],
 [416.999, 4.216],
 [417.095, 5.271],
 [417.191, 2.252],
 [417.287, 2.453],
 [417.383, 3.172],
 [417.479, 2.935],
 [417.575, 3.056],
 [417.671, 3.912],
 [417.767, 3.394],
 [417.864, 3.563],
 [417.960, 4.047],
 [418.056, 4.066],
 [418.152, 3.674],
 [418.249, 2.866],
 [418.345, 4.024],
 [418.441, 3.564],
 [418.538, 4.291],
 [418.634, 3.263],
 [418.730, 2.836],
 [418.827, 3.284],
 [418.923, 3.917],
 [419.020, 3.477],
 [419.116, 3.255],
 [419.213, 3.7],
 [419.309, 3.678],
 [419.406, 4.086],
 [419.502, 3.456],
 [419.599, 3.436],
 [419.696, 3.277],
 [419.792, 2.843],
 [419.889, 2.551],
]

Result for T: -0.35 nm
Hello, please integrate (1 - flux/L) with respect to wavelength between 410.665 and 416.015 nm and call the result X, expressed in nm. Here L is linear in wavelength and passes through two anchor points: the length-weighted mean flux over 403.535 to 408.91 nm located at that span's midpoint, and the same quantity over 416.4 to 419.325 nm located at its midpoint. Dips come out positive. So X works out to -0.36 nm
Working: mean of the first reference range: 3.38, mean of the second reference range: 3.54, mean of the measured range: 3.71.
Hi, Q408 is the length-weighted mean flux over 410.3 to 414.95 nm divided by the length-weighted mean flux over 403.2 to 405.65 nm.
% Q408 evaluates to 1.1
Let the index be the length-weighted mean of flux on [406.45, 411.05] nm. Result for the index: 3.57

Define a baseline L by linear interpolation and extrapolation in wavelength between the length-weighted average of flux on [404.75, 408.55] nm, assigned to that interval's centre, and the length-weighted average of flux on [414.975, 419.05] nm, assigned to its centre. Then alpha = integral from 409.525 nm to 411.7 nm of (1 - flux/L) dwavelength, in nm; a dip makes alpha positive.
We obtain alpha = -0.147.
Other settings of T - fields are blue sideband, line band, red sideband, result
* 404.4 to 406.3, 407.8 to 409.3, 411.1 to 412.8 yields -0.15 nm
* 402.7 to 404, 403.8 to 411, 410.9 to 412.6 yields 0.54 nm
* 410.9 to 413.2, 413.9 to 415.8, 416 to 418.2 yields 0.17 nm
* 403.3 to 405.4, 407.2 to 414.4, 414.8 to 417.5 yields -0.50 nm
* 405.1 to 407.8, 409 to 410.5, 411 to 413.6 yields 0.01 nm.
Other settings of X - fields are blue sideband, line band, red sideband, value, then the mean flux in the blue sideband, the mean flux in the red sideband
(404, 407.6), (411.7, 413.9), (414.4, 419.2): -0.248 nm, 3.15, 3.57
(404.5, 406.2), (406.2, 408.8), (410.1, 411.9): 0.117 nm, 3.3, 3.8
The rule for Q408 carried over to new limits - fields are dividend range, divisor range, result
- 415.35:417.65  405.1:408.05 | 1.11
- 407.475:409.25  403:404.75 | 1.29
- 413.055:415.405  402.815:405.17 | 1.10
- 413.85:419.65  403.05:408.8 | 1.08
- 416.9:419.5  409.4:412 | 0.95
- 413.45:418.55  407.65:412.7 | 0.95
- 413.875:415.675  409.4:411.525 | 0.93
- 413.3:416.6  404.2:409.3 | 1.07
